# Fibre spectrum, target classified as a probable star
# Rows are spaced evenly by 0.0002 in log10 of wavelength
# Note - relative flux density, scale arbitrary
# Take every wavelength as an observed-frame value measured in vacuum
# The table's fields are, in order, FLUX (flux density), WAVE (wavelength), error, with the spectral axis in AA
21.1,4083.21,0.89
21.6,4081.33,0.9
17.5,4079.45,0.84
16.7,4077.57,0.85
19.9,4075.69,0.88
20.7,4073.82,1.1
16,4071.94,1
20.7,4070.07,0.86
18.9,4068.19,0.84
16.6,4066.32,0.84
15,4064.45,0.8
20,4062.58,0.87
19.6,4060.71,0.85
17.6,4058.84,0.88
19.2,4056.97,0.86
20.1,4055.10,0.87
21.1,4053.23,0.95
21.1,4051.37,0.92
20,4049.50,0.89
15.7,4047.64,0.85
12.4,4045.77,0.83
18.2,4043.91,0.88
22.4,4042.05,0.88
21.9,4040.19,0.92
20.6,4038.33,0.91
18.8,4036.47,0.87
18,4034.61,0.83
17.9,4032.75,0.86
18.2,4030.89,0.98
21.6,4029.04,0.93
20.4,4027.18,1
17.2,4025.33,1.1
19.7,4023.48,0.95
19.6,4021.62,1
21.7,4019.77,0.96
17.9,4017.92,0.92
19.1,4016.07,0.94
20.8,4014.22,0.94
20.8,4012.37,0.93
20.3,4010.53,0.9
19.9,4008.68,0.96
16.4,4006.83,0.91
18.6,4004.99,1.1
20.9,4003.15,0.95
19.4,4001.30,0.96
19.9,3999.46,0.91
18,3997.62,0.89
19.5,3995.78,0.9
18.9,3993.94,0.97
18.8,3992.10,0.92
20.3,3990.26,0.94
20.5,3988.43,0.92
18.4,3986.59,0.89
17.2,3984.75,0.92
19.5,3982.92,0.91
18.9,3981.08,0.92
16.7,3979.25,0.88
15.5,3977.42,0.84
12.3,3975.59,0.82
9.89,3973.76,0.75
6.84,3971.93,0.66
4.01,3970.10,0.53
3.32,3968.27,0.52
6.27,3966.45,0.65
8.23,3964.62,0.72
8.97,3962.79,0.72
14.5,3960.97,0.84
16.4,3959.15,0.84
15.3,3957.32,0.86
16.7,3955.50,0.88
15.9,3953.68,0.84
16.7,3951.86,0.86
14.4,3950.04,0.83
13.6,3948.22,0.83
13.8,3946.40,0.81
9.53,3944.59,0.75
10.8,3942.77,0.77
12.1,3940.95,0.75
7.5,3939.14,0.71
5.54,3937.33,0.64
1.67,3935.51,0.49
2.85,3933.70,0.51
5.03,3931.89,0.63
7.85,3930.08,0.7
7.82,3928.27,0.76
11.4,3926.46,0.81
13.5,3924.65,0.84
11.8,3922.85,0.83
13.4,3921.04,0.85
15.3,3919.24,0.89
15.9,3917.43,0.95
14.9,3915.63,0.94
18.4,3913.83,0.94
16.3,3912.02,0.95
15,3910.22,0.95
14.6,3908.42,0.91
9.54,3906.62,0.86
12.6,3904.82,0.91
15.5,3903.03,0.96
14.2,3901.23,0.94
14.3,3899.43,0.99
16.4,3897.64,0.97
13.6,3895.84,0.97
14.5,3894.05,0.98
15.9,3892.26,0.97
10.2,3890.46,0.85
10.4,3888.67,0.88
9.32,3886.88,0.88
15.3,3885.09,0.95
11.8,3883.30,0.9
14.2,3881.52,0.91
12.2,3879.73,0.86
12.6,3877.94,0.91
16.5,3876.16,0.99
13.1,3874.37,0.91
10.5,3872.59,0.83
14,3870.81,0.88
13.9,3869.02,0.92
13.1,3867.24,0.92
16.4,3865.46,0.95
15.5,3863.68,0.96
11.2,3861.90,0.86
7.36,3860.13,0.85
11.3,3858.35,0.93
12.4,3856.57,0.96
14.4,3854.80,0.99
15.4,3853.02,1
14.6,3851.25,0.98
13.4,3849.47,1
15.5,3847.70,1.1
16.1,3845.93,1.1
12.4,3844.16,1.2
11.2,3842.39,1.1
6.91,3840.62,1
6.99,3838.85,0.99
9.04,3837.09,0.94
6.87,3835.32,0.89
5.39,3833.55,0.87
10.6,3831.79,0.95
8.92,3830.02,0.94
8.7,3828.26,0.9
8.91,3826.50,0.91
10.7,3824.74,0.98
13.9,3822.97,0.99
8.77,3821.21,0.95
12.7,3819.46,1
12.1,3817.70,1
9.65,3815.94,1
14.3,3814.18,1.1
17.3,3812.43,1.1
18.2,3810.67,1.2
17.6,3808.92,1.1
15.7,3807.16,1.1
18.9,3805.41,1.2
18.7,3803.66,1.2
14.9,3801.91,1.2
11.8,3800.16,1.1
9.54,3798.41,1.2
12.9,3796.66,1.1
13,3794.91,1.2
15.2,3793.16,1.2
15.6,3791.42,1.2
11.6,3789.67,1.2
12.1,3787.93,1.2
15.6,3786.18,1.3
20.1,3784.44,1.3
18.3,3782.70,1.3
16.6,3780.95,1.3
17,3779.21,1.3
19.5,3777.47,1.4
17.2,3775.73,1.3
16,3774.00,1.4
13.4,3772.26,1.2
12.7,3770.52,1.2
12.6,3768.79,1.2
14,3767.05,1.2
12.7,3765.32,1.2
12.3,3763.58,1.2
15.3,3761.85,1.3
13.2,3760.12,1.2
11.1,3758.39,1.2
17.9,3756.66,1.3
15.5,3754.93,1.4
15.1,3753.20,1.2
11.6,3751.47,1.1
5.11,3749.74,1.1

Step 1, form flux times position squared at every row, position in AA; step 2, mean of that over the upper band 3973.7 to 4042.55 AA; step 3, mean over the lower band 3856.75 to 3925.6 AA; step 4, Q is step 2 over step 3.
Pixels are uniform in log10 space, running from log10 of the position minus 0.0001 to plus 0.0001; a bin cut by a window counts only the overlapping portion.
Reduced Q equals 1.49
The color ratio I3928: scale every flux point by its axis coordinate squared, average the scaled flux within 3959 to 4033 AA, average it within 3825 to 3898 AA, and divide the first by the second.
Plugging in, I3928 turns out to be 1.48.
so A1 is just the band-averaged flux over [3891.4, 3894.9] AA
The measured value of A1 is 15.2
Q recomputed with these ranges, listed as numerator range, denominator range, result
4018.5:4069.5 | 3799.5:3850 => 1.73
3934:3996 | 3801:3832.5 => 1.06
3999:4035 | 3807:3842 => 1.94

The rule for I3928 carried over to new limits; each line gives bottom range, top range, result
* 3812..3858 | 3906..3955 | 1.08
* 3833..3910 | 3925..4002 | 1.07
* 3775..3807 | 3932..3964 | 0.80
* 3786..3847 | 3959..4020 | 1.43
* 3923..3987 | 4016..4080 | 1.74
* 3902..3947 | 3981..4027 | 1.78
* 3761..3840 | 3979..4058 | 1.61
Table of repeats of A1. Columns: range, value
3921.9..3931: 10.5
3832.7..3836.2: 6.13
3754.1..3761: 14.4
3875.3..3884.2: 13.5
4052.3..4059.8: 19.5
